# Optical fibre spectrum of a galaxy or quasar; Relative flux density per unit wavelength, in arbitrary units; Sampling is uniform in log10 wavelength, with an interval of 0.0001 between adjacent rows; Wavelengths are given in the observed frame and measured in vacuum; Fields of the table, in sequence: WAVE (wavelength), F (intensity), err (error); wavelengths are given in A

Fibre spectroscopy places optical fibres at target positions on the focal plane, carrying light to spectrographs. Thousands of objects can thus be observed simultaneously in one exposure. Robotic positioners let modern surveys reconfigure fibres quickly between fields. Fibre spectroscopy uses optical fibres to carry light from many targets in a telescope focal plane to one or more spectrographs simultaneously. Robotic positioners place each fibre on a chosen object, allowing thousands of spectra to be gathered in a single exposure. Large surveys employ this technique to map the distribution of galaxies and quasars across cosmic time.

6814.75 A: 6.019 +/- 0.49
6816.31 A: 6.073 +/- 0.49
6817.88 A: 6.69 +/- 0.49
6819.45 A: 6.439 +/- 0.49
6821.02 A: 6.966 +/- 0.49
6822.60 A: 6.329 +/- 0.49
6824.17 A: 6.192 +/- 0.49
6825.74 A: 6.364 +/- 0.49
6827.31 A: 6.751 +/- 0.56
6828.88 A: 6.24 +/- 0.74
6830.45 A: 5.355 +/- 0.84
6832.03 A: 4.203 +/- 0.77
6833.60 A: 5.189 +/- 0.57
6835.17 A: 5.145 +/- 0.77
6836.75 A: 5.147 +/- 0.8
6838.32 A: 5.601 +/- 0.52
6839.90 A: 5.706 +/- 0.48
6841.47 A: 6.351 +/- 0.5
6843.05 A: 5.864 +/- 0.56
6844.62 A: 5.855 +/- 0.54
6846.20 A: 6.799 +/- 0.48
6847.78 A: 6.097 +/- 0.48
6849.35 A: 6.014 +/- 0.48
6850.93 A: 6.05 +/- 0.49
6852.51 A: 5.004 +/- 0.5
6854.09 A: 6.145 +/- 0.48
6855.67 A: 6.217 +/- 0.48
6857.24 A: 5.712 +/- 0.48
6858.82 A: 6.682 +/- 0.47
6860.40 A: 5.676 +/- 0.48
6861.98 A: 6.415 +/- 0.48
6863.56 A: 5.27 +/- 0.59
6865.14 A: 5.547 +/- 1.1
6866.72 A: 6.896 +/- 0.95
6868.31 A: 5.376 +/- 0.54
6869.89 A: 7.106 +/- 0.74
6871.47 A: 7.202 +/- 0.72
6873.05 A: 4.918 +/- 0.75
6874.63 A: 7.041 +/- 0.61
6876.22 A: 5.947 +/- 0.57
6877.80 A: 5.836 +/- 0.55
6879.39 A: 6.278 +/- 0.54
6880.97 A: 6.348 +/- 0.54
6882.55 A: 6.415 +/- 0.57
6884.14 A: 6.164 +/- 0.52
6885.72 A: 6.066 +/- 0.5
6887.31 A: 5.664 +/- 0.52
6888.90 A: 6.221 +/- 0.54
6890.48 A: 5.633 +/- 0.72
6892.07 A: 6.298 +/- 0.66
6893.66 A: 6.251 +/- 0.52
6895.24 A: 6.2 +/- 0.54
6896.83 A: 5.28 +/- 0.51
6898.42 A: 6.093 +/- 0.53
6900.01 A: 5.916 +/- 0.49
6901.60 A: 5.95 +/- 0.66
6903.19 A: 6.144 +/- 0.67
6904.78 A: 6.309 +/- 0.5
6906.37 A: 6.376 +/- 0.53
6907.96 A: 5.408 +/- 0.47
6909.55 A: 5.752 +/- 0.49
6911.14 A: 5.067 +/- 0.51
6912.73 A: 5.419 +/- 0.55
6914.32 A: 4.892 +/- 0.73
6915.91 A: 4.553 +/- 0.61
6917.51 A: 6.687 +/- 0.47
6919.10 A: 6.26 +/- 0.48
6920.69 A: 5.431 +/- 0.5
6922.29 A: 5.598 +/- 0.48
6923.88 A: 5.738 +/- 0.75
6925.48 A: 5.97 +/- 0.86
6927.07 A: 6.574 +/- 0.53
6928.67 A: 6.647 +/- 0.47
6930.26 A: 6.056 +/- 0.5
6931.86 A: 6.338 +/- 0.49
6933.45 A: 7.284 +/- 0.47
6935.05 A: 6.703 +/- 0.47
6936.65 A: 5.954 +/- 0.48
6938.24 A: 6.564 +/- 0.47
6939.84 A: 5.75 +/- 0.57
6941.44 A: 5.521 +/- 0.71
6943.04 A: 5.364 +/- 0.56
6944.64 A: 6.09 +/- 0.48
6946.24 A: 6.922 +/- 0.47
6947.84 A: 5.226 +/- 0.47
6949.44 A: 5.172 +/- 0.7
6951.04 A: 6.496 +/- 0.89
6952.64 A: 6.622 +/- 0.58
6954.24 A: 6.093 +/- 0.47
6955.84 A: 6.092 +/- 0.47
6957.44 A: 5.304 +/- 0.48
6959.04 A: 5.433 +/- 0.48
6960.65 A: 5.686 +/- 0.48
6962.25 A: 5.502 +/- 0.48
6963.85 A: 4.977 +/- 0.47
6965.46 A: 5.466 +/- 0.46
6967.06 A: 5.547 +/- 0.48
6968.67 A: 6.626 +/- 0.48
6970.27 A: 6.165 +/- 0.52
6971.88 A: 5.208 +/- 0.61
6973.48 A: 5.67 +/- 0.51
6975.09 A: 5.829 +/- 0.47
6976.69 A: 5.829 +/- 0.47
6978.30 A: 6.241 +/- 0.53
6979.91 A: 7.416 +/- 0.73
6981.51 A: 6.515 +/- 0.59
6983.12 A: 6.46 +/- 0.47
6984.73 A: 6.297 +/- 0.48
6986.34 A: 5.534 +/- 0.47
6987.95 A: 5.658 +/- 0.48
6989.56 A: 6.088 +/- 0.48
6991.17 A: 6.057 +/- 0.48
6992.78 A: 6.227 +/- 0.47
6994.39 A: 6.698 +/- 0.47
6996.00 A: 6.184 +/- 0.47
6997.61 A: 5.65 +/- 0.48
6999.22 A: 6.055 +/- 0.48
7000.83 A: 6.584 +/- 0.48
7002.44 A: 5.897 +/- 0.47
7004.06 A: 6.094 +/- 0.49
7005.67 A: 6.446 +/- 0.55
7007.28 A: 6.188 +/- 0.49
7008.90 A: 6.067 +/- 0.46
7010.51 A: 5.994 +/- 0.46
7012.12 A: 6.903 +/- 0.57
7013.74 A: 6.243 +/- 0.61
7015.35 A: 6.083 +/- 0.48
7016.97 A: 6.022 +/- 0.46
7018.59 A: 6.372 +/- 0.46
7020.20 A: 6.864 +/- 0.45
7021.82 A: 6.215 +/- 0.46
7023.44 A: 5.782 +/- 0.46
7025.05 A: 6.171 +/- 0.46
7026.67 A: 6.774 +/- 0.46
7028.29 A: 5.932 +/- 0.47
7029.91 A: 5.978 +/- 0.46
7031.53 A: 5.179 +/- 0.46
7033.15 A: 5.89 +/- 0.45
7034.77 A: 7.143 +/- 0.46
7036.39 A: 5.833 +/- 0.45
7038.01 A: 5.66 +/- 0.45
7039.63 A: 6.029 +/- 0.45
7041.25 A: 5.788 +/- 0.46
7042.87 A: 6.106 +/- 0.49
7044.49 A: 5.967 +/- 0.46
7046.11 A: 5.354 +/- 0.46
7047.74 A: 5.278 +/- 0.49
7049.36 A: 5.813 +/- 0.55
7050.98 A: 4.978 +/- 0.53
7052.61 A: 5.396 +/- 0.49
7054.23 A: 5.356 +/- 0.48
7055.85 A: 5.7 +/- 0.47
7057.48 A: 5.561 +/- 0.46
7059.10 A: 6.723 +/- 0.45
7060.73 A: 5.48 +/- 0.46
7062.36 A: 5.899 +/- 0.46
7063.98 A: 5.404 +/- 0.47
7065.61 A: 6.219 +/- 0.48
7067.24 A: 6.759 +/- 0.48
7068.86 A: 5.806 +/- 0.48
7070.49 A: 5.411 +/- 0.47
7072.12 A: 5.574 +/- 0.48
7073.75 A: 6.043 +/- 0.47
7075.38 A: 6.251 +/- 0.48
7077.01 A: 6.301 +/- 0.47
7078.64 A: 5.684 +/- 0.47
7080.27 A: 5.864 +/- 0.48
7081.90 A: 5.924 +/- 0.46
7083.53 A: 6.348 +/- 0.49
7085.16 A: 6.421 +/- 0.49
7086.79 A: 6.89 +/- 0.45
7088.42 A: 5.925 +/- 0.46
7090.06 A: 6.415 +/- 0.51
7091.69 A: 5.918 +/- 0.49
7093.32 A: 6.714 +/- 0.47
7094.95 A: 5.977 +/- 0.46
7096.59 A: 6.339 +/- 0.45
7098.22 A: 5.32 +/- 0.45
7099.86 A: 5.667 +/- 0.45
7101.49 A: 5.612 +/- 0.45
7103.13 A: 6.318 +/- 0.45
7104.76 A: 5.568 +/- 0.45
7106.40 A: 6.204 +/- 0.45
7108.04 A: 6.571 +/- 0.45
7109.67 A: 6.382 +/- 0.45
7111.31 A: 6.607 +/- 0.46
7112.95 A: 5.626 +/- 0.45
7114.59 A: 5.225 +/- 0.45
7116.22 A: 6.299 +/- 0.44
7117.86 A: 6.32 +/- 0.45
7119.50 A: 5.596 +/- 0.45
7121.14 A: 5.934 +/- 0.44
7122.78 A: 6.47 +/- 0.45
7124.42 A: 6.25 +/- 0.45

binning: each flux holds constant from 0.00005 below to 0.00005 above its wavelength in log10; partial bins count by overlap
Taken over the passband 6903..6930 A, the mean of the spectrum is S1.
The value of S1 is 5.81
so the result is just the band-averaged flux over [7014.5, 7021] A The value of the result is 6.34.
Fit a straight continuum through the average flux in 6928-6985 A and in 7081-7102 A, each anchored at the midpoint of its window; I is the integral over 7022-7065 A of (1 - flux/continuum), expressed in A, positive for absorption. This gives 1.9 A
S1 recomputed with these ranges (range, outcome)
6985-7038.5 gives 6.14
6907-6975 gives 5.85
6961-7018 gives 6.07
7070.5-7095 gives 6.13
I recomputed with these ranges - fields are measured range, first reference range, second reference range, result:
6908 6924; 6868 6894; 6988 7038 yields 1.7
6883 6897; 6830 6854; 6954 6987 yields -0.7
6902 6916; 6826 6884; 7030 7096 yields 0.8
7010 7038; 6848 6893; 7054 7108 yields -0.8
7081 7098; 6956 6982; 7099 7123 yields -0.7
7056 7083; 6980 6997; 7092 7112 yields 0.9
